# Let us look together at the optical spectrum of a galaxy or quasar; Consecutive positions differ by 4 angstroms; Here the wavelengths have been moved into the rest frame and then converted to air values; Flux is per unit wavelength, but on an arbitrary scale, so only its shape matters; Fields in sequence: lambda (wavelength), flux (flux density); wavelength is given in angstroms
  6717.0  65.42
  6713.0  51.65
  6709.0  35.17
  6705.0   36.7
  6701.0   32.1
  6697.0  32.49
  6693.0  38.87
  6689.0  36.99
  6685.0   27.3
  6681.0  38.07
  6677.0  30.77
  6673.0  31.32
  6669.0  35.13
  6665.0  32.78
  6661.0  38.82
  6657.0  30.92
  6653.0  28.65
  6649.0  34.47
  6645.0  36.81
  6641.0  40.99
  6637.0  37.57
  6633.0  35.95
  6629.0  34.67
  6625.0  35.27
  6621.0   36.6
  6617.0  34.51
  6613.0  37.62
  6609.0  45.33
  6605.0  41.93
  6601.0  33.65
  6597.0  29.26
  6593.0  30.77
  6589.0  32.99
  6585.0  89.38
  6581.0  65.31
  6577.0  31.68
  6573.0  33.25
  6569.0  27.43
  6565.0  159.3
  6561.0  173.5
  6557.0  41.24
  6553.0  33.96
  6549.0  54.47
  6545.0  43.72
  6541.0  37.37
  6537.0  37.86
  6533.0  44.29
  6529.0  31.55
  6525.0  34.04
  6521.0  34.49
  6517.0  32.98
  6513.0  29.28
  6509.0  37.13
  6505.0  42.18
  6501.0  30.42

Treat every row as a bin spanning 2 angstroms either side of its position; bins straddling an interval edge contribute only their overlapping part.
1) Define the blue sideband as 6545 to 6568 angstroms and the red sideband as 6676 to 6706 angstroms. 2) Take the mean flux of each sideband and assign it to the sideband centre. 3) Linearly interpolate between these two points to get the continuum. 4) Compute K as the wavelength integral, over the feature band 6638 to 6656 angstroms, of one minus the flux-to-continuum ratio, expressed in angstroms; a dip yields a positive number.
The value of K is 5.63 angstroms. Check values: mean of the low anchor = 85.4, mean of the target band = 35.1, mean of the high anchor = 34.2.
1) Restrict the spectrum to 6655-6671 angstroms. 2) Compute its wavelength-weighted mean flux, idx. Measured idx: 34.4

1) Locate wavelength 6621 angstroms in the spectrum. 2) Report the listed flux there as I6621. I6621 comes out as 36.6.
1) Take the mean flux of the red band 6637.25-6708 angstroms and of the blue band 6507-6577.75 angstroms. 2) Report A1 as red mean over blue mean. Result 0.7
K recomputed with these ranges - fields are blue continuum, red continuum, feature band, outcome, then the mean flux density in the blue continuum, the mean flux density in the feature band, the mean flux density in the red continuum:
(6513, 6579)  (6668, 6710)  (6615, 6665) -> 6.2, 52.5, 35.3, 34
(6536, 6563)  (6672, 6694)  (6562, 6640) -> 6.1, 61.1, 47.5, 33.8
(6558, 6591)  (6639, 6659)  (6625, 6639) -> 2.5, 75.5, 36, 34.4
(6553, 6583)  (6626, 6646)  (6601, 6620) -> 4.3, 73.2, 39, 37.1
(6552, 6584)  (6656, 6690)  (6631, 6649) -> 3.2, 72.4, 37.5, 33.5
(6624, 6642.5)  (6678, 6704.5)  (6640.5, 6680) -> 2.0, 36.9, 33.9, 34.3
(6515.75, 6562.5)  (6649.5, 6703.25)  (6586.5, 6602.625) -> 3.5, 48.9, 33.4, 33.4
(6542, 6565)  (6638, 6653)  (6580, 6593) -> 1.0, 75.8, 57.5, 36.3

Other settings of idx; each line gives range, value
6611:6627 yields 36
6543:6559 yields 43.3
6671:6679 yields 31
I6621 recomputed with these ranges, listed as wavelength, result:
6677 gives 30.77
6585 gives 89.38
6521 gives 34.49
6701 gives 32.1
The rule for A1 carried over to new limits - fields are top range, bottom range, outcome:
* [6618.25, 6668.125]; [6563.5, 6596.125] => 0.63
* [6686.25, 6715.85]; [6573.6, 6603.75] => 0.87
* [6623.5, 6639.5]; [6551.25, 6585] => 0.50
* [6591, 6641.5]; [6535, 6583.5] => 0.59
